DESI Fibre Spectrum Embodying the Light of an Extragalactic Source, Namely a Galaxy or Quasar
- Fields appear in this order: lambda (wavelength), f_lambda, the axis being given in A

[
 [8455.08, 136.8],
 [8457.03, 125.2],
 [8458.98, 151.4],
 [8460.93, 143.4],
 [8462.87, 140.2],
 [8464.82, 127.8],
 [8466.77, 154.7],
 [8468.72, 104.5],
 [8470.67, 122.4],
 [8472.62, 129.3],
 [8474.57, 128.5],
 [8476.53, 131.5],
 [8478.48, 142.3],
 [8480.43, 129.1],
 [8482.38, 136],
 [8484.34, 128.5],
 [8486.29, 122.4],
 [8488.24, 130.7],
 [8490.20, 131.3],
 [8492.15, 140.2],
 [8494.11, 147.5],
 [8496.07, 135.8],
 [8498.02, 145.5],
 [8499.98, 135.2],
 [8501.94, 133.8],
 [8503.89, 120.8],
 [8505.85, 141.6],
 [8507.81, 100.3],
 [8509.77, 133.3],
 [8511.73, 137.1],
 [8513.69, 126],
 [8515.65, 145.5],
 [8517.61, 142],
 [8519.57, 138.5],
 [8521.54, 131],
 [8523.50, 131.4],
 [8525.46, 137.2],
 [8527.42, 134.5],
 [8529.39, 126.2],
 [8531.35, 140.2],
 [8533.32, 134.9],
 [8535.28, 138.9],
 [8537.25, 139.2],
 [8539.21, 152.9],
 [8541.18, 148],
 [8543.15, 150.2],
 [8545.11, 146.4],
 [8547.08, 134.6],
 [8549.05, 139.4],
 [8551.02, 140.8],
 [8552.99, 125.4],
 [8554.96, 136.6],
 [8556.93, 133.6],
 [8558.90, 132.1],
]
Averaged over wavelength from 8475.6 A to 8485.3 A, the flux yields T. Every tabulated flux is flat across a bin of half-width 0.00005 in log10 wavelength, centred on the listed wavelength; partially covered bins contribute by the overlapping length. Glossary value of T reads 134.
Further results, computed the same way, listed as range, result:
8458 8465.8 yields 141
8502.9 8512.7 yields 127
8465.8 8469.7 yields 130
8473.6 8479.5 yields 134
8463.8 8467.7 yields 141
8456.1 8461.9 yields 140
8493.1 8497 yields 141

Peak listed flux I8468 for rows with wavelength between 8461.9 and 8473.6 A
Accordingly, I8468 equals 154.7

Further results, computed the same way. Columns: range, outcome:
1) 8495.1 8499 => 145.5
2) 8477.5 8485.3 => 142.3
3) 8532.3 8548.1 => 152.9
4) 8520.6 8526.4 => 137.2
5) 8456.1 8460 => 151.4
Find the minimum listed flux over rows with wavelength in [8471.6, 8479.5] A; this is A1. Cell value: 128.5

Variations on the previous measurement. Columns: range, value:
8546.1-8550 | 134.6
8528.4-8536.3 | 126.2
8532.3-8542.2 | 134.9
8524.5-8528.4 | 134.5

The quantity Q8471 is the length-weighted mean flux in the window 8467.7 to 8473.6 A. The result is 119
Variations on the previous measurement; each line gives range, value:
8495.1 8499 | 141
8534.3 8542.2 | 145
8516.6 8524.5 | 136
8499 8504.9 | 130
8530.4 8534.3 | 137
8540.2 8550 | 144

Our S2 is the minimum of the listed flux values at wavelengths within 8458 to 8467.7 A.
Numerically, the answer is 127.8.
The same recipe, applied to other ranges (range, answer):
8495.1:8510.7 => 100.3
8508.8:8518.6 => 126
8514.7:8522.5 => 131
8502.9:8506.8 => 120.8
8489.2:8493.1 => 131.3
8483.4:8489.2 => 122.4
